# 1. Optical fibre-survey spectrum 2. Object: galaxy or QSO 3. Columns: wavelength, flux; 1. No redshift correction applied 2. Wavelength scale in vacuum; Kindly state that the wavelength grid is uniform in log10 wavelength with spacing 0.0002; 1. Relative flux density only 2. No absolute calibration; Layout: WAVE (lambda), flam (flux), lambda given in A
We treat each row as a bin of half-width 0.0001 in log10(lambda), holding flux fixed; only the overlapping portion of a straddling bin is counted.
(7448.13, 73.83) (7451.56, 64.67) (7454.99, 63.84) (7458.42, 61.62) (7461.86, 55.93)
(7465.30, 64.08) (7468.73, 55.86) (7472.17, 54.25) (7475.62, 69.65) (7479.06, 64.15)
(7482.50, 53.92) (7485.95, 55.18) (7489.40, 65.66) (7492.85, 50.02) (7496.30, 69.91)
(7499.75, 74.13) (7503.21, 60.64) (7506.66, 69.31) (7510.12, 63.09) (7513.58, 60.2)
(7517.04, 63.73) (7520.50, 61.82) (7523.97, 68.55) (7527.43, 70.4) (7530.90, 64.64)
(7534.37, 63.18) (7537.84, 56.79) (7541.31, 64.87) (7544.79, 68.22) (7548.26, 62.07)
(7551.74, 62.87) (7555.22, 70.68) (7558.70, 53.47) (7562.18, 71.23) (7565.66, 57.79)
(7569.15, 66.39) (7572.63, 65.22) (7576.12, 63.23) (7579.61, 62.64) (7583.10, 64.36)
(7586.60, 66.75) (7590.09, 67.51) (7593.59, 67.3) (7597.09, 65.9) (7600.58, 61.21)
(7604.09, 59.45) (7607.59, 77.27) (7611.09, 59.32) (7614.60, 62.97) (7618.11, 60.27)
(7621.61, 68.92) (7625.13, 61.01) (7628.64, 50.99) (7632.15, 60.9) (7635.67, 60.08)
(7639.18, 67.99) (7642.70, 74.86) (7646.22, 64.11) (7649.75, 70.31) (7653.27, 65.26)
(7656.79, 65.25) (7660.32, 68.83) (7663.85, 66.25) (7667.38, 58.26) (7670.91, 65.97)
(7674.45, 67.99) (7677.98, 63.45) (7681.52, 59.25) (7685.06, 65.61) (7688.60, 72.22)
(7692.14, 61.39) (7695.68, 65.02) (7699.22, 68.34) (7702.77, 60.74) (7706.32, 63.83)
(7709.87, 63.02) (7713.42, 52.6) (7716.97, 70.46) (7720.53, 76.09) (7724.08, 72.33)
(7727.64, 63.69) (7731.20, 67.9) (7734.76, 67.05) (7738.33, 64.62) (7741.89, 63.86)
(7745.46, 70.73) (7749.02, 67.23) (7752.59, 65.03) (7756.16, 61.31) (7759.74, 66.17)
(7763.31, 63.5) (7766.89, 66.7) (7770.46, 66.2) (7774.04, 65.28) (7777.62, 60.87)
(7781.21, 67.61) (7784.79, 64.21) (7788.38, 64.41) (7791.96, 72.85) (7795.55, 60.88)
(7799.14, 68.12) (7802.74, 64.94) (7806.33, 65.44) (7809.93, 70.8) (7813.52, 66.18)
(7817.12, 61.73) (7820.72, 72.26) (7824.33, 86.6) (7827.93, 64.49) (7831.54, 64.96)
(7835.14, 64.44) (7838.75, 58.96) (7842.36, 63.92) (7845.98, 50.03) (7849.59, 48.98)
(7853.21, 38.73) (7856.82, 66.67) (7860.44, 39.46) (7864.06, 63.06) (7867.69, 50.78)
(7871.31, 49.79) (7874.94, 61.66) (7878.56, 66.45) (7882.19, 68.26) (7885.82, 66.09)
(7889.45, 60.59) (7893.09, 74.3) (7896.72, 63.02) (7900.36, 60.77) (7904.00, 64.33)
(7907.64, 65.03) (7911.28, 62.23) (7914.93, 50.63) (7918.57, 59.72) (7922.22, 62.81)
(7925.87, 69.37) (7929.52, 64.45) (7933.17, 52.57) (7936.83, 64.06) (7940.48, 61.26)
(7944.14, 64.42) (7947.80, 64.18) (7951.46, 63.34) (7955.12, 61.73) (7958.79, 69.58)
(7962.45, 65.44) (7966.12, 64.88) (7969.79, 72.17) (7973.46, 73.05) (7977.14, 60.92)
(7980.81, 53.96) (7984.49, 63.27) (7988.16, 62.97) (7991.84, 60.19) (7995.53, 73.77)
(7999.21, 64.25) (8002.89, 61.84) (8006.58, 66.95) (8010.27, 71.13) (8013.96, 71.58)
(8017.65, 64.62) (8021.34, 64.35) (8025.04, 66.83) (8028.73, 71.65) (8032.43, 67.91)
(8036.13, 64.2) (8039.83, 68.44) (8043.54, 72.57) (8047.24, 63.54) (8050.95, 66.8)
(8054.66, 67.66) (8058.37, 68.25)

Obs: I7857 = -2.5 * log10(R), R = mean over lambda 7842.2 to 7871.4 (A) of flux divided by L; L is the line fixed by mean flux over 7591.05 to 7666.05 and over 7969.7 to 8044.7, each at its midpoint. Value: 0.26 mag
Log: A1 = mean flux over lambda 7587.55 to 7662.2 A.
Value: 64.8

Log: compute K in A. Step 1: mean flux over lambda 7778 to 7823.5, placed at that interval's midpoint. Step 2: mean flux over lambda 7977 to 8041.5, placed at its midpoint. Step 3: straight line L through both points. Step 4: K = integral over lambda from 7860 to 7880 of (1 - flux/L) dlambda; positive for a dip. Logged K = 3.1 A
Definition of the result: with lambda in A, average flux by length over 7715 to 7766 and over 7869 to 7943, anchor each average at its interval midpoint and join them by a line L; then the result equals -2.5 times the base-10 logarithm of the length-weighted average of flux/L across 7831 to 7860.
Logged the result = 0.15 mag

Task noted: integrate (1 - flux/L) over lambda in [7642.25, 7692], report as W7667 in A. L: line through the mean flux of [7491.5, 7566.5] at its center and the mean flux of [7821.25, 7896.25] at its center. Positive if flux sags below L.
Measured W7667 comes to -2.5 A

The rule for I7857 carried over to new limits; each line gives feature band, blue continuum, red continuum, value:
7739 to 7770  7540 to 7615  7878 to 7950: -0.03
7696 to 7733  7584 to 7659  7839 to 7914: -0.05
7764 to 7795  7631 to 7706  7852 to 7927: -0.05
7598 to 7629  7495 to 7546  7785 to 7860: 0.03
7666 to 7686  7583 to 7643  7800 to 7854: 0.01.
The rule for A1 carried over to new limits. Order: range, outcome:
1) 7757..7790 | 64.9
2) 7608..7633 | 61.5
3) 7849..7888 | 56.6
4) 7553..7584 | 63.9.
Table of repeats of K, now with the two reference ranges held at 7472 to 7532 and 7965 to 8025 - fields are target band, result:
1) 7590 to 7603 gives -0.2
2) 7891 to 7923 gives 1.4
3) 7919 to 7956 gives 1.5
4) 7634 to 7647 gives -0.6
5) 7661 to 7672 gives 0.1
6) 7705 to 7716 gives 0.7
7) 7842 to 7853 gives 2.4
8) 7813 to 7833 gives -1.5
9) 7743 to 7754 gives -0.5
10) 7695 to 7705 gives 0.0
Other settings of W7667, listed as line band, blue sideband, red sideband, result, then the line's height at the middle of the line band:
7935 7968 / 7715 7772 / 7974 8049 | 0.90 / 66.1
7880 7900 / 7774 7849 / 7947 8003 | -0.28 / 65.1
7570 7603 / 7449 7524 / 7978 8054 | -0.97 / 63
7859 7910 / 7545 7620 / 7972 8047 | 3.46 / 65.6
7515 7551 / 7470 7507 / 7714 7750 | -0.68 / 63.2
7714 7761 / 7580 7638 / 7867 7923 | -3.25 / 62.7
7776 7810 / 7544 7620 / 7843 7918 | -3.09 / 60.3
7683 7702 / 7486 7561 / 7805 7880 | -1.20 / 62.2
